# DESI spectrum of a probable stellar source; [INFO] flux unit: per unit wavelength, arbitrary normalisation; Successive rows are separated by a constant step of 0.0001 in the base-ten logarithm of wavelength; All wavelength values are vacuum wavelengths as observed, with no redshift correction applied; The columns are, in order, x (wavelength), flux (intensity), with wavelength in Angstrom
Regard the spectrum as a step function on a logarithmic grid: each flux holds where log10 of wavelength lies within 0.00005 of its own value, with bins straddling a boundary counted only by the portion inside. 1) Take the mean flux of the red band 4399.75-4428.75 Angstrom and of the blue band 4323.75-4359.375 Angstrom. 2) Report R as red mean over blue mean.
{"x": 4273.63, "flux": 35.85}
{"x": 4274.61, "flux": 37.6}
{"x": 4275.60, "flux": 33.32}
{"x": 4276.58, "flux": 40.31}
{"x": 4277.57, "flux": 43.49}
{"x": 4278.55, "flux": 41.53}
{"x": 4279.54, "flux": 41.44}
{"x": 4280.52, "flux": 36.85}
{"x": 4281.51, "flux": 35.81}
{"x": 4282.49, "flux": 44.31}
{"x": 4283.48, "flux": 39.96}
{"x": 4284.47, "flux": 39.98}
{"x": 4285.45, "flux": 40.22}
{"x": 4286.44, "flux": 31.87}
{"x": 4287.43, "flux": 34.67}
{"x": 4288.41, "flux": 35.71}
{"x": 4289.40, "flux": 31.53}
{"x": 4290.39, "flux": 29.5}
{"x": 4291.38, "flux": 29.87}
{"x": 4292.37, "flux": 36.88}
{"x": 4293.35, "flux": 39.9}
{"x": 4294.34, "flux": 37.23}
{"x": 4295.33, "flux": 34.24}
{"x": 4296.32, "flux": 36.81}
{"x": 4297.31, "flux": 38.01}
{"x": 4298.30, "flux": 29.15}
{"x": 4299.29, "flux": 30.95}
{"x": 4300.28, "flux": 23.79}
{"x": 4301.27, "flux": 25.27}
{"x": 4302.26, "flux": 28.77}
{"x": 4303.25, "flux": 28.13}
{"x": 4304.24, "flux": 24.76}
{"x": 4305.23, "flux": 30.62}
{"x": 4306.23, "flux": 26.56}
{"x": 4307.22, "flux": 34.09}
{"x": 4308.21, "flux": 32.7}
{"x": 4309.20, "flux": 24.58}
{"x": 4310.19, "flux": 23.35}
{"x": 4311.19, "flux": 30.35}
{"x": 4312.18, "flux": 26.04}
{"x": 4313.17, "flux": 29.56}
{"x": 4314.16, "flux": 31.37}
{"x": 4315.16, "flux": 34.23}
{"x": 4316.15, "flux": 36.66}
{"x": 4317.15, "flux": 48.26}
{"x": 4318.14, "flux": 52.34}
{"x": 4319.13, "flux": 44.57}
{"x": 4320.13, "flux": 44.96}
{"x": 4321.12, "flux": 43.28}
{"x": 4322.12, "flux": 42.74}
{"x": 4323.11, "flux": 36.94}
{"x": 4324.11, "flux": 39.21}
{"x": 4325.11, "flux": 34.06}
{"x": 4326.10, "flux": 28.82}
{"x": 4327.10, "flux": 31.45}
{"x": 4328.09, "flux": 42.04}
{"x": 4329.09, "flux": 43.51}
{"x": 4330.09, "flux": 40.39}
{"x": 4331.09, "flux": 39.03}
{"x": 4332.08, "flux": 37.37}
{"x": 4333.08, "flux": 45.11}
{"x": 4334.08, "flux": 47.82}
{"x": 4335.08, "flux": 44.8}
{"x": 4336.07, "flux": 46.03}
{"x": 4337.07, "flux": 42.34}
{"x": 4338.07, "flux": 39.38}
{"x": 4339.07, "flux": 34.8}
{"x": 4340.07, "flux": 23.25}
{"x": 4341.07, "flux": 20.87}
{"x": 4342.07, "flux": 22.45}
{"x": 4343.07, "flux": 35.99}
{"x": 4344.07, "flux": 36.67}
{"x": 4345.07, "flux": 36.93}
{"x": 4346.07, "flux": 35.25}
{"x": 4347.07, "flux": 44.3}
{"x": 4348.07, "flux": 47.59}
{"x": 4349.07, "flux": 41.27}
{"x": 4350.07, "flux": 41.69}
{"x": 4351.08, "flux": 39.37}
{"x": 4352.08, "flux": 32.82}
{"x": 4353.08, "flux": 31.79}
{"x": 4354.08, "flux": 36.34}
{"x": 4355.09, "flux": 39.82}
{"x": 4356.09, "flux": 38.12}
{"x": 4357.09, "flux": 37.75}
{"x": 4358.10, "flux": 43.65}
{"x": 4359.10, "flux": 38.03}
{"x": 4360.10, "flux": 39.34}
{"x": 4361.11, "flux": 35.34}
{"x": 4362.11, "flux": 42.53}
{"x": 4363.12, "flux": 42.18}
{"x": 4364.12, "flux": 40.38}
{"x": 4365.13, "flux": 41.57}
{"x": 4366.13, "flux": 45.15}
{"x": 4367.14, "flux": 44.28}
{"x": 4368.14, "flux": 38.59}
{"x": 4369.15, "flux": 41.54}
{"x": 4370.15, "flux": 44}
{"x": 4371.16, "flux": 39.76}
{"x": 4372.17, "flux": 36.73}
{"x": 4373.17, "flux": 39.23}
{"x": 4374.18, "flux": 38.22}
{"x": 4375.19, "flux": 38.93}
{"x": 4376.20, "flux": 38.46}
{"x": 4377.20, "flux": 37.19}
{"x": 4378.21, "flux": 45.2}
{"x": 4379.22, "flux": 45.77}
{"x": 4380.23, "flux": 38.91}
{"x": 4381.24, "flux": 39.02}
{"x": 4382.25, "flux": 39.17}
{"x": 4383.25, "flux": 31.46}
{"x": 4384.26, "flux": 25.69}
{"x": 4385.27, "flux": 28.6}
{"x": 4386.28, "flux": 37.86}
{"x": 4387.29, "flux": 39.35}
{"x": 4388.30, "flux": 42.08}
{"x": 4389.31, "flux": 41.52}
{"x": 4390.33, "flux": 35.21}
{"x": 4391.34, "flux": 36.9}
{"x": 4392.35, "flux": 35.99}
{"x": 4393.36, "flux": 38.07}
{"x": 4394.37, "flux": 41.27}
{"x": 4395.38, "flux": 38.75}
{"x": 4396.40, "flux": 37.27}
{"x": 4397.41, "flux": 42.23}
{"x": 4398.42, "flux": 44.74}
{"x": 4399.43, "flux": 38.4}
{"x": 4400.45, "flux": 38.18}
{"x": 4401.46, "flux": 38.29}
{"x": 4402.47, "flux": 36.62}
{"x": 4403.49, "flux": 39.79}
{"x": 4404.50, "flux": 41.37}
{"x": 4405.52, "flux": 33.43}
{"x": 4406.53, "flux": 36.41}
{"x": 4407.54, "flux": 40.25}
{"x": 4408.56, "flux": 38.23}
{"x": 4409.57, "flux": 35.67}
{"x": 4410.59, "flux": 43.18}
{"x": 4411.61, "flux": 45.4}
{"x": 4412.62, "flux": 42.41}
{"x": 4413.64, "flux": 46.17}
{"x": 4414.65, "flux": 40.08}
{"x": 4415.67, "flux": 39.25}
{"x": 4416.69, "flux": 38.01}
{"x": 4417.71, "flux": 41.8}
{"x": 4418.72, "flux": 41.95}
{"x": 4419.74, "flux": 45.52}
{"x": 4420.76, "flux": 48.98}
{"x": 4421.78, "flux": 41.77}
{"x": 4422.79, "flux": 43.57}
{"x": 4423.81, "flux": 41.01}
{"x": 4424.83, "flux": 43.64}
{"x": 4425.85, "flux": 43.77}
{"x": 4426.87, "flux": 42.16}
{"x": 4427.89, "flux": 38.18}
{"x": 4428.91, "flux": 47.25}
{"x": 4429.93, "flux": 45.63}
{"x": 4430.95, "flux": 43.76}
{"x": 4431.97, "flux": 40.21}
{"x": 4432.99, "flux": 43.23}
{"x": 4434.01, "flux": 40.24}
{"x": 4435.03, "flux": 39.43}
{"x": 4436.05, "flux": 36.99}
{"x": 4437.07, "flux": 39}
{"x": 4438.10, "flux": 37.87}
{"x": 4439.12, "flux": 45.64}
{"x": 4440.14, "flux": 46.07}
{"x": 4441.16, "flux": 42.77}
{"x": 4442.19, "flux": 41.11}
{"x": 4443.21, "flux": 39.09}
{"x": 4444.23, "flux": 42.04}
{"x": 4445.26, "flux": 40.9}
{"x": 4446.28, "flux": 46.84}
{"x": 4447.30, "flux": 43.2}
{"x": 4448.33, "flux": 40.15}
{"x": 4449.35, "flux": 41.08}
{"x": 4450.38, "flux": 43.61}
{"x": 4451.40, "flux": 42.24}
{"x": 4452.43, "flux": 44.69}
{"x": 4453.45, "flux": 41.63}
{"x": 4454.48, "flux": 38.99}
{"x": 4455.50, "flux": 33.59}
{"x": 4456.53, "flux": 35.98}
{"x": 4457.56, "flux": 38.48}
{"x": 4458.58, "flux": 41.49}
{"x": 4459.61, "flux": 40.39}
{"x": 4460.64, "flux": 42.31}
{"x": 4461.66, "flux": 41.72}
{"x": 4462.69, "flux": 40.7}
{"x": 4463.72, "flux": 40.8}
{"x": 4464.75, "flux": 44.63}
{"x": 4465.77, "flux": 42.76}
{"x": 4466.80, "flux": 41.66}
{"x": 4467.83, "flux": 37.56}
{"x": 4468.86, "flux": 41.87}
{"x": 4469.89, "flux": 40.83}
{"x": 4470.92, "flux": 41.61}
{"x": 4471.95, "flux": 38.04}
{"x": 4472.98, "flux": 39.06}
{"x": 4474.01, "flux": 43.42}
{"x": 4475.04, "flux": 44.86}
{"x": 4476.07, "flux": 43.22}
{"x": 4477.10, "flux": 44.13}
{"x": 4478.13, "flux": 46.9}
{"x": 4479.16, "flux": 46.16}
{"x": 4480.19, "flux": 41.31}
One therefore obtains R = 1.08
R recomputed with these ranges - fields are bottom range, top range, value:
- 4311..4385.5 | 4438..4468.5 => 1.08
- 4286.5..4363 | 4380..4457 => 1.12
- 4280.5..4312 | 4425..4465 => 1.27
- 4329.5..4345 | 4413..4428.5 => 1.14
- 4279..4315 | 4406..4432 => 1.29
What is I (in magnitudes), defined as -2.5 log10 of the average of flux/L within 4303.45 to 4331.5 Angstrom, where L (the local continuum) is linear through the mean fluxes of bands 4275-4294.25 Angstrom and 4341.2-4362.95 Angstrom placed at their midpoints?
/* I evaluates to 0.06 mag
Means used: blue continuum 37.2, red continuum 37.7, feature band 35.5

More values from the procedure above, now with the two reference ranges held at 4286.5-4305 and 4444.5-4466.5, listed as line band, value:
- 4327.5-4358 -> -0.11 mag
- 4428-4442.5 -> -0.05 mag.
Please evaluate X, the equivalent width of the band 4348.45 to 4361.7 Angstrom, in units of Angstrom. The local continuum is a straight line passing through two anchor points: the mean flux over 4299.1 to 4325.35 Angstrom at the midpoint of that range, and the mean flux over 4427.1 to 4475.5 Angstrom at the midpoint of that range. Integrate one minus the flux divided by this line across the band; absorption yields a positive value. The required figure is -0.8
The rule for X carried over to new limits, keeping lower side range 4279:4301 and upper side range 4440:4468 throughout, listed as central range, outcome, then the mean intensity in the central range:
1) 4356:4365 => -0.47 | 39.8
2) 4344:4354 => -0.35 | 38.8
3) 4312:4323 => -1.04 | 39.8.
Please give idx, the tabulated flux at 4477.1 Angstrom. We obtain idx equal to 44.13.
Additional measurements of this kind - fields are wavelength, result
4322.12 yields 42.74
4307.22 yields 34.09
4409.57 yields 35.67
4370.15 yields 44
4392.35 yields 35.99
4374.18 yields 38.22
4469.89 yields 40.83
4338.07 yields 39.38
